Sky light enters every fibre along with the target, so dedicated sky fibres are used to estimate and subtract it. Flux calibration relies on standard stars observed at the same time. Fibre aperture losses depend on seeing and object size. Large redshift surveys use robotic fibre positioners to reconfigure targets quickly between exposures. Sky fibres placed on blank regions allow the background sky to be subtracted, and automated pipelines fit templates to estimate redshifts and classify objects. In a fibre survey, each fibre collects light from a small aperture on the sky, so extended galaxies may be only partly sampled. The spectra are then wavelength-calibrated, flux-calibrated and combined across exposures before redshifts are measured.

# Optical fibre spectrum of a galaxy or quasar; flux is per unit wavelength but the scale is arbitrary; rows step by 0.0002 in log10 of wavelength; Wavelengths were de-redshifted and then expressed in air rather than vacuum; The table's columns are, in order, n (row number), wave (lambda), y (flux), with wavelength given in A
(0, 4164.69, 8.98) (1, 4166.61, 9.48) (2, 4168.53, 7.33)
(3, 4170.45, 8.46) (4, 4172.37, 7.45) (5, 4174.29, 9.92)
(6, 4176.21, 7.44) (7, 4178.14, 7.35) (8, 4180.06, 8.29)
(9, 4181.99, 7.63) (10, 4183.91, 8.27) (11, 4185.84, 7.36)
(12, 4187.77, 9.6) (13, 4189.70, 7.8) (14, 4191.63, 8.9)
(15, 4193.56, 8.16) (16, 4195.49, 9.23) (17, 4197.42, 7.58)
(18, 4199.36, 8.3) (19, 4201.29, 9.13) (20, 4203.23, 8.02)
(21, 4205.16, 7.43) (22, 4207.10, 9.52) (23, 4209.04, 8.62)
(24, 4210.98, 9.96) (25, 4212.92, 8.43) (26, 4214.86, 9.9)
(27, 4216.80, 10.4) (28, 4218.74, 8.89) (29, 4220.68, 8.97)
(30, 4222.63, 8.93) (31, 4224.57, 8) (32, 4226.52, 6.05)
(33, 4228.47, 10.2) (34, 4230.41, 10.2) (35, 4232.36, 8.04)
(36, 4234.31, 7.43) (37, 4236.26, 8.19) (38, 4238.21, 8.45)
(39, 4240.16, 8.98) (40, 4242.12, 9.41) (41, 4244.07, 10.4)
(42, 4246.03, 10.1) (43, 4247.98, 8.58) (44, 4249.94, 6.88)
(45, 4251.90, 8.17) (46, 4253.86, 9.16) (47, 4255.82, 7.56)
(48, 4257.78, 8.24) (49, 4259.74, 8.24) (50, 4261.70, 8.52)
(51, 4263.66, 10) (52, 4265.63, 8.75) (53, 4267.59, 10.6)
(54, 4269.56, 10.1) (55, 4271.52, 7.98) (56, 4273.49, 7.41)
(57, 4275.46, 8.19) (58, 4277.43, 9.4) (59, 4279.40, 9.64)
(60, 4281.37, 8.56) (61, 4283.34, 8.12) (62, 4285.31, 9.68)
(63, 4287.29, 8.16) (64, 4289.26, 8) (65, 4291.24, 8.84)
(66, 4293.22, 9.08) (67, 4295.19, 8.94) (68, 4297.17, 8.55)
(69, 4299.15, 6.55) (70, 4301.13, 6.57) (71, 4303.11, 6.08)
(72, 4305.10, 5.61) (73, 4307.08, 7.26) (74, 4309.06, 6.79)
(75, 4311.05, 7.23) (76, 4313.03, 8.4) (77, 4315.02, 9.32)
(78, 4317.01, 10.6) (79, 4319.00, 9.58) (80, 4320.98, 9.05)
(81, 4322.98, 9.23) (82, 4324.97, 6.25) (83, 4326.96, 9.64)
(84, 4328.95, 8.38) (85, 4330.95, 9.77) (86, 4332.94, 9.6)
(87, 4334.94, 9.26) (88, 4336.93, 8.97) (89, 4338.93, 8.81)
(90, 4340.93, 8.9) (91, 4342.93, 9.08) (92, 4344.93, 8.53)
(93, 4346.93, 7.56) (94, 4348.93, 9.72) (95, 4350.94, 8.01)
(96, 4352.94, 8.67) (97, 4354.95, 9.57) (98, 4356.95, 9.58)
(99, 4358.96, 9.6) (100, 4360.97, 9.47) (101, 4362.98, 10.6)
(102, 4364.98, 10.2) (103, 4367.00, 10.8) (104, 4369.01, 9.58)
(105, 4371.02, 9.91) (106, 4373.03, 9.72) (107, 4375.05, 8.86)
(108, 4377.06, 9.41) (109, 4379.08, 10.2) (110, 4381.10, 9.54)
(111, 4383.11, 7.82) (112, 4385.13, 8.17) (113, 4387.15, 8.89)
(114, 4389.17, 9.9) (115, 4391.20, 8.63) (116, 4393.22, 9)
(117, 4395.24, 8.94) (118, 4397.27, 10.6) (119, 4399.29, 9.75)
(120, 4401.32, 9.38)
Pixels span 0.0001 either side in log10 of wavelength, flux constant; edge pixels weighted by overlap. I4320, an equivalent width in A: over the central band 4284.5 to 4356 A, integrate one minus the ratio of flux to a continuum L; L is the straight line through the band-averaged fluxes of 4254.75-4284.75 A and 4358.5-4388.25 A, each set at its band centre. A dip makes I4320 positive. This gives 5.4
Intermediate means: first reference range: 8.77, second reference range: 9.52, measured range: 8.45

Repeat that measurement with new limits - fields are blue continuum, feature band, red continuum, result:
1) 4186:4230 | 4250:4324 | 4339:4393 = 4.7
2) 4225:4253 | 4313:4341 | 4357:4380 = 1.1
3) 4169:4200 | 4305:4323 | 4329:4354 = 0.8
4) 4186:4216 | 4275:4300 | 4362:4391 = 1.3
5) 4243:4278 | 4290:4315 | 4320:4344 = 3.6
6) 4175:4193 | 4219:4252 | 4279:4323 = -2.1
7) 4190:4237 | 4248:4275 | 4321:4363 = 0.6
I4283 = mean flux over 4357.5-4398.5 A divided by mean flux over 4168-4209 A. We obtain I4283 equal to 1.1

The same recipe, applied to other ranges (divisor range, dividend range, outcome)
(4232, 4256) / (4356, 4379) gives 1.14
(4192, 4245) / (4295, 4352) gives 0.95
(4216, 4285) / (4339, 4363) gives 1.03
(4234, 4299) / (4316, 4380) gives 1.06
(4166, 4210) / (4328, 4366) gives 1.10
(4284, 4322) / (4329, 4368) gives 1.14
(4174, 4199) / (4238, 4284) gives 1.07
